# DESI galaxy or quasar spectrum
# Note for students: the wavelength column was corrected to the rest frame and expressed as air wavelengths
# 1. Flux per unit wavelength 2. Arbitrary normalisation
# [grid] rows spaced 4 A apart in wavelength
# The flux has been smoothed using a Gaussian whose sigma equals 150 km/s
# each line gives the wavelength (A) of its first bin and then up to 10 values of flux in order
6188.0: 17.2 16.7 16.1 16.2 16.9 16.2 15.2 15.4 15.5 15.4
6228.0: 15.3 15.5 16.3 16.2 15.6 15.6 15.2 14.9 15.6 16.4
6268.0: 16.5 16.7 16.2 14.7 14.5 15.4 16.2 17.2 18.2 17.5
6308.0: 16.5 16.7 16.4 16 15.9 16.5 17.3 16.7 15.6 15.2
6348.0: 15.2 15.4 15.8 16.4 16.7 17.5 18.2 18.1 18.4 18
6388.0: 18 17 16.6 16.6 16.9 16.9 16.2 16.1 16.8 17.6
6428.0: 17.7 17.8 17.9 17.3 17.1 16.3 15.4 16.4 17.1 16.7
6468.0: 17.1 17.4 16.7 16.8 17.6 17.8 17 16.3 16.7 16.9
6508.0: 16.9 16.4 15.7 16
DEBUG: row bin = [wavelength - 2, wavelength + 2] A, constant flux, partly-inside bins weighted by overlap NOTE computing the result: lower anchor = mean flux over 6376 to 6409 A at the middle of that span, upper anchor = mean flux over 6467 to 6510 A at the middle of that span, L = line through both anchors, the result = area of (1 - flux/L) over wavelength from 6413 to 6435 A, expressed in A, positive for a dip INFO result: 0.1 A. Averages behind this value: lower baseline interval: 17.4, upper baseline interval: 17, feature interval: 17.2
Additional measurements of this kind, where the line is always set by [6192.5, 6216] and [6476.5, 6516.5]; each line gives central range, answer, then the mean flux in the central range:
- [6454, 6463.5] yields 0.0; 16.7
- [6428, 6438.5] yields -0.7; 17.8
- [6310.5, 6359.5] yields 1.1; 16.1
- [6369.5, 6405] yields -2.1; 17.6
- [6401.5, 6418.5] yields 0.1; 16.5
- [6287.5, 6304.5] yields -0.7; 17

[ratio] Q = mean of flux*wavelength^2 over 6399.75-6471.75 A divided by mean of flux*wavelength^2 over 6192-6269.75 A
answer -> 1.14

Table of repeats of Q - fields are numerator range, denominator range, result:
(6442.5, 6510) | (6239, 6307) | 1.12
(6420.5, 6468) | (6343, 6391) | 1.03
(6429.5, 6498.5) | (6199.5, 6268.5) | 1.16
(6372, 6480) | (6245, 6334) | 1.10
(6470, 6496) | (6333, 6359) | 1.14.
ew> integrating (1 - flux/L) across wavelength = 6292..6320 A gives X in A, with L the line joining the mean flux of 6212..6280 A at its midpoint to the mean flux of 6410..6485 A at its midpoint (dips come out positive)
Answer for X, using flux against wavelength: -1.5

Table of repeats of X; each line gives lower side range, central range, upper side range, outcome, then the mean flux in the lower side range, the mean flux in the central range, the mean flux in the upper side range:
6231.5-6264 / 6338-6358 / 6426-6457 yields 1.12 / 15.7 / 15.4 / 17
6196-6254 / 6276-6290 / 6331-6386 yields 0.98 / 15.8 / 15.1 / 16.7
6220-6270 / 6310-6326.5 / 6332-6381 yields 0.03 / 15.7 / 16.3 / 16.6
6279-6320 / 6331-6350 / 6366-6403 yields 1.13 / 16.4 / 15.9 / 17.6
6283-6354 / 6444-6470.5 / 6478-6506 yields 0.48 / 16.3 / 16.6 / 17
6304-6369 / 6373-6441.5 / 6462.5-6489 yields -2.45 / 16.3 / 17.3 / 17.1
